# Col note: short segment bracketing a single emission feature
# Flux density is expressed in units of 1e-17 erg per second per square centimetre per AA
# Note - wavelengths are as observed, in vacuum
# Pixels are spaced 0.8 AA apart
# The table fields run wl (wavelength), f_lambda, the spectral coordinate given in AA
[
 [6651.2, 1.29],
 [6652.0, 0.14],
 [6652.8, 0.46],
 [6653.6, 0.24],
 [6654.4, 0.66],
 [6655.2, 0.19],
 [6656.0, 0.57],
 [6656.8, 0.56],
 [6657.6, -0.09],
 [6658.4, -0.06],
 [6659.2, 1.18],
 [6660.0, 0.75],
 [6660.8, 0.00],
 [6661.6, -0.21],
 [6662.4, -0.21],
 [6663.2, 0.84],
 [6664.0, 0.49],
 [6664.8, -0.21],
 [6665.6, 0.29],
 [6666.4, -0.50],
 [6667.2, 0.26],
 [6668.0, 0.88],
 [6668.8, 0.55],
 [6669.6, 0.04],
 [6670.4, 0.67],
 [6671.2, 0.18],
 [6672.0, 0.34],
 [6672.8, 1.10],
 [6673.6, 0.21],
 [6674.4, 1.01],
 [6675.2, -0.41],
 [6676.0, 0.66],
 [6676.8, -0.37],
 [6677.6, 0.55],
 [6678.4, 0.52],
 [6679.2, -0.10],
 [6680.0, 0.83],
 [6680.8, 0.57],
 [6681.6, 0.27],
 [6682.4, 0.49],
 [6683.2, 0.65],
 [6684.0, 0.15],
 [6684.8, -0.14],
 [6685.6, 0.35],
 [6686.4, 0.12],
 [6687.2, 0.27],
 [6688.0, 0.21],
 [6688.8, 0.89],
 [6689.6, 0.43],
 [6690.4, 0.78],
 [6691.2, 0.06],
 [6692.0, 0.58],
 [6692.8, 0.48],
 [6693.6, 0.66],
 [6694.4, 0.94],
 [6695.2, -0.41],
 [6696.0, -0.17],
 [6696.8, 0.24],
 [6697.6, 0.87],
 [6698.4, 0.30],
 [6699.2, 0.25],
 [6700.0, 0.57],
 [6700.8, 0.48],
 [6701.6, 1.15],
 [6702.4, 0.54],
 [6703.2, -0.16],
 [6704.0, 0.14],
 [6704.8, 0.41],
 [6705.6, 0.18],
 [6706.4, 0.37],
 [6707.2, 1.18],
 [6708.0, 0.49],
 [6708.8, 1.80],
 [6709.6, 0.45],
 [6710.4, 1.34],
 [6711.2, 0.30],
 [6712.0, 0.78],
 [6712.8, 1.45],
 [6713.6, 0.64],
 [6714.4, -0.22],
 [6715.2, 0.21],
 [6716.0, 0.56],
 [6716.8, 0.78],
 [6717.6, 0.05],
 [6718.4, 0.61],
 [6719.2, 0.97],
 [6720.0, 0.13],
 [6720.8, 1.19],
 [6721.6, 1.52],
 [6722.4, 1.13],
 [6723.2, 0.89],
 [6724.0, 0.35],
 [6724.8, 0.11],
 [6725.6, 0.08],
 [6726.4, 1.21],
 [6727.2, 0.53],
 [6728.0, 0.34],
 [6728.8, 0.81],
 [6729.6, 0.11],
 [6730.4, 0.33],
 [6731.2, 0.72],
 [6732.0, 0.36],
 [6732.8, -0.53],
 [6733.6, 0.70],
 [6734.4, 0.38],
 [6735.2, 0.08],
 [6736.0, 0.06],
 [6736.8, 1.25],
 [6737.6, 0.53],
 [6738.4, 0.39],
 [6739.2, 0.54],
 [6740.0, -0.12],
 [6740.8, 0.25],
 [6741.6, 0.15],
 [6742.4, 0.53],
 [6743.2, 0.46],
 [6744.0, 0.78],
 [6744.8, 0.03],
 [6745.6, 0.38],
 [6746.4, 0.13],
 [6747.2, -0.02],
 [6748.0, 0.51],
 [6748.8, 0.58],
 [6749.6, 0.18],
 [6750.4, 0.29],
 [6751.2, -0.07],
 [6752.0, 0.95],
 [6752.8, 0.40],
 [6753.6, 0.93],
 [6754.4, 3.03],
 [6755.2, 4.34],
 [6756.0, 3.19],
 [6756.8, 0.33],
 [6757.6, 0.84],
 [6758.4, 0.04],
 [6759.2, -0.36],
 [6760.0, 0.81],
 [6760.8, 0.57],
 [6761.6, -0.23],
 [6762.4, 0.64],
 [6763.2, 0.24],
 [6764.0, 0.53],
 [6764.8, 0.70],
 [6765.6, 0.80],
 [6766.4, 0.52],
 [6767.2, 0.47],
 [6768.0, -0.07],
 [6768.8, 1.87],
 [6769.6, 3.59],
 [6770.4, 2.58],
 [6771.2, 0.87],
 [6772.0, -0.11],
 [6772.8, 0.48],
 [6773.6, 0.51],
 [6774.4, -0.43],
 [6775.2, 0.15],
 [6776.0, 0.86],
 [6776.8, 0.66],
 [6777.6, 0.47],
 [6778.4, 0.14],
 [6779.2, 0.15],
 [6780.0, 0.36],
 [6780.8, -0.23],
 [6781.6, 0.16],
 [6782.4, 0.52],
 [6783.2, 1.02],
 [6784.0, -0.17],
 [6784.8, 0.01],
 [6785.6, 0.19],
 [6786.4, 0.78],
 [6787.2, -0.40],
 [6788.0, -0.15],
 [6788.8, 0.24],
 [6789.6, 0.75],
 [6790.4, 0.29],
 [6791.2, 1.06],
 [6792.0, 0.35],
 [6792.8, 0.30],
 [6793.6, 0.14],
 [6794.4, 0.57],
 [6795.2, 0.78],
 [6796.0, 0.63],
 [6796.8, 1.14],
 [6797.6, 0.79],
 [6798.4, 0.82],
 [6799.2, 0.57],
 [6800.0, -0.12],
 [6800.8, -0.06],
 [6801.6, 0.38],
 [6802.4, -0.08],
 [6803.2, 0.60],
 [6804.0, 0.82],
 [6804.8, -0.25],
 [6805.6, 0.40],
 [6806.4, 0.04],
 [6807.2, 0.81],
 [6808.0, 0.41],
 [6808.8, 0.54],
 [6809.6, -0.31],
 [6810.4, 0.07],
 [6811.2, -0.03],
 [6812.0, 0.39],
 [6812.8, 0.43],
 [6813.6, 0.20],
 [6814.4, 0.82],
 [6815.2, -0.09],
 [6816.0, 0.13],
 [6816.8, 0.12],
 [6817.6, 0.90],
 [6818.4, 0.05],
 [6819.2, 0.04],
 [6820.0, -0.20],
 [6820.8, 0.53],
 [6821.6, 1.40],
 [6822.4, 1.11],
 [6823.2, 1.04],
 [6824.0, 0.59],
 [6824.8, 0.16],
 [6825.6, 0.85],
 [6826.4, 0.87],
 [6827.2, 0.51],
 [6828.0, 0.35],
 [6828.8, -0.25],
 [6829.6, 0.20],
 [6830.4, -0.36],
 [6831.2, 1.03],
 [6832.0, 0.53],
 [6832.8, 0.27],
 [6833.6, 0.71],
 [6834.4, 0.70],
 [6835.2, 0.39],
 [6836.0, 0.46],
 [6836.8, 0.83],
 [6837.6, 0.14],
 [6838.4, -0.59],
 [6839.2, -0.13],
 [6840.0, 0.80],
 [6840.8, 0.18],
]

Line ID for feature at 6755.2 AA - [S II] 6716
